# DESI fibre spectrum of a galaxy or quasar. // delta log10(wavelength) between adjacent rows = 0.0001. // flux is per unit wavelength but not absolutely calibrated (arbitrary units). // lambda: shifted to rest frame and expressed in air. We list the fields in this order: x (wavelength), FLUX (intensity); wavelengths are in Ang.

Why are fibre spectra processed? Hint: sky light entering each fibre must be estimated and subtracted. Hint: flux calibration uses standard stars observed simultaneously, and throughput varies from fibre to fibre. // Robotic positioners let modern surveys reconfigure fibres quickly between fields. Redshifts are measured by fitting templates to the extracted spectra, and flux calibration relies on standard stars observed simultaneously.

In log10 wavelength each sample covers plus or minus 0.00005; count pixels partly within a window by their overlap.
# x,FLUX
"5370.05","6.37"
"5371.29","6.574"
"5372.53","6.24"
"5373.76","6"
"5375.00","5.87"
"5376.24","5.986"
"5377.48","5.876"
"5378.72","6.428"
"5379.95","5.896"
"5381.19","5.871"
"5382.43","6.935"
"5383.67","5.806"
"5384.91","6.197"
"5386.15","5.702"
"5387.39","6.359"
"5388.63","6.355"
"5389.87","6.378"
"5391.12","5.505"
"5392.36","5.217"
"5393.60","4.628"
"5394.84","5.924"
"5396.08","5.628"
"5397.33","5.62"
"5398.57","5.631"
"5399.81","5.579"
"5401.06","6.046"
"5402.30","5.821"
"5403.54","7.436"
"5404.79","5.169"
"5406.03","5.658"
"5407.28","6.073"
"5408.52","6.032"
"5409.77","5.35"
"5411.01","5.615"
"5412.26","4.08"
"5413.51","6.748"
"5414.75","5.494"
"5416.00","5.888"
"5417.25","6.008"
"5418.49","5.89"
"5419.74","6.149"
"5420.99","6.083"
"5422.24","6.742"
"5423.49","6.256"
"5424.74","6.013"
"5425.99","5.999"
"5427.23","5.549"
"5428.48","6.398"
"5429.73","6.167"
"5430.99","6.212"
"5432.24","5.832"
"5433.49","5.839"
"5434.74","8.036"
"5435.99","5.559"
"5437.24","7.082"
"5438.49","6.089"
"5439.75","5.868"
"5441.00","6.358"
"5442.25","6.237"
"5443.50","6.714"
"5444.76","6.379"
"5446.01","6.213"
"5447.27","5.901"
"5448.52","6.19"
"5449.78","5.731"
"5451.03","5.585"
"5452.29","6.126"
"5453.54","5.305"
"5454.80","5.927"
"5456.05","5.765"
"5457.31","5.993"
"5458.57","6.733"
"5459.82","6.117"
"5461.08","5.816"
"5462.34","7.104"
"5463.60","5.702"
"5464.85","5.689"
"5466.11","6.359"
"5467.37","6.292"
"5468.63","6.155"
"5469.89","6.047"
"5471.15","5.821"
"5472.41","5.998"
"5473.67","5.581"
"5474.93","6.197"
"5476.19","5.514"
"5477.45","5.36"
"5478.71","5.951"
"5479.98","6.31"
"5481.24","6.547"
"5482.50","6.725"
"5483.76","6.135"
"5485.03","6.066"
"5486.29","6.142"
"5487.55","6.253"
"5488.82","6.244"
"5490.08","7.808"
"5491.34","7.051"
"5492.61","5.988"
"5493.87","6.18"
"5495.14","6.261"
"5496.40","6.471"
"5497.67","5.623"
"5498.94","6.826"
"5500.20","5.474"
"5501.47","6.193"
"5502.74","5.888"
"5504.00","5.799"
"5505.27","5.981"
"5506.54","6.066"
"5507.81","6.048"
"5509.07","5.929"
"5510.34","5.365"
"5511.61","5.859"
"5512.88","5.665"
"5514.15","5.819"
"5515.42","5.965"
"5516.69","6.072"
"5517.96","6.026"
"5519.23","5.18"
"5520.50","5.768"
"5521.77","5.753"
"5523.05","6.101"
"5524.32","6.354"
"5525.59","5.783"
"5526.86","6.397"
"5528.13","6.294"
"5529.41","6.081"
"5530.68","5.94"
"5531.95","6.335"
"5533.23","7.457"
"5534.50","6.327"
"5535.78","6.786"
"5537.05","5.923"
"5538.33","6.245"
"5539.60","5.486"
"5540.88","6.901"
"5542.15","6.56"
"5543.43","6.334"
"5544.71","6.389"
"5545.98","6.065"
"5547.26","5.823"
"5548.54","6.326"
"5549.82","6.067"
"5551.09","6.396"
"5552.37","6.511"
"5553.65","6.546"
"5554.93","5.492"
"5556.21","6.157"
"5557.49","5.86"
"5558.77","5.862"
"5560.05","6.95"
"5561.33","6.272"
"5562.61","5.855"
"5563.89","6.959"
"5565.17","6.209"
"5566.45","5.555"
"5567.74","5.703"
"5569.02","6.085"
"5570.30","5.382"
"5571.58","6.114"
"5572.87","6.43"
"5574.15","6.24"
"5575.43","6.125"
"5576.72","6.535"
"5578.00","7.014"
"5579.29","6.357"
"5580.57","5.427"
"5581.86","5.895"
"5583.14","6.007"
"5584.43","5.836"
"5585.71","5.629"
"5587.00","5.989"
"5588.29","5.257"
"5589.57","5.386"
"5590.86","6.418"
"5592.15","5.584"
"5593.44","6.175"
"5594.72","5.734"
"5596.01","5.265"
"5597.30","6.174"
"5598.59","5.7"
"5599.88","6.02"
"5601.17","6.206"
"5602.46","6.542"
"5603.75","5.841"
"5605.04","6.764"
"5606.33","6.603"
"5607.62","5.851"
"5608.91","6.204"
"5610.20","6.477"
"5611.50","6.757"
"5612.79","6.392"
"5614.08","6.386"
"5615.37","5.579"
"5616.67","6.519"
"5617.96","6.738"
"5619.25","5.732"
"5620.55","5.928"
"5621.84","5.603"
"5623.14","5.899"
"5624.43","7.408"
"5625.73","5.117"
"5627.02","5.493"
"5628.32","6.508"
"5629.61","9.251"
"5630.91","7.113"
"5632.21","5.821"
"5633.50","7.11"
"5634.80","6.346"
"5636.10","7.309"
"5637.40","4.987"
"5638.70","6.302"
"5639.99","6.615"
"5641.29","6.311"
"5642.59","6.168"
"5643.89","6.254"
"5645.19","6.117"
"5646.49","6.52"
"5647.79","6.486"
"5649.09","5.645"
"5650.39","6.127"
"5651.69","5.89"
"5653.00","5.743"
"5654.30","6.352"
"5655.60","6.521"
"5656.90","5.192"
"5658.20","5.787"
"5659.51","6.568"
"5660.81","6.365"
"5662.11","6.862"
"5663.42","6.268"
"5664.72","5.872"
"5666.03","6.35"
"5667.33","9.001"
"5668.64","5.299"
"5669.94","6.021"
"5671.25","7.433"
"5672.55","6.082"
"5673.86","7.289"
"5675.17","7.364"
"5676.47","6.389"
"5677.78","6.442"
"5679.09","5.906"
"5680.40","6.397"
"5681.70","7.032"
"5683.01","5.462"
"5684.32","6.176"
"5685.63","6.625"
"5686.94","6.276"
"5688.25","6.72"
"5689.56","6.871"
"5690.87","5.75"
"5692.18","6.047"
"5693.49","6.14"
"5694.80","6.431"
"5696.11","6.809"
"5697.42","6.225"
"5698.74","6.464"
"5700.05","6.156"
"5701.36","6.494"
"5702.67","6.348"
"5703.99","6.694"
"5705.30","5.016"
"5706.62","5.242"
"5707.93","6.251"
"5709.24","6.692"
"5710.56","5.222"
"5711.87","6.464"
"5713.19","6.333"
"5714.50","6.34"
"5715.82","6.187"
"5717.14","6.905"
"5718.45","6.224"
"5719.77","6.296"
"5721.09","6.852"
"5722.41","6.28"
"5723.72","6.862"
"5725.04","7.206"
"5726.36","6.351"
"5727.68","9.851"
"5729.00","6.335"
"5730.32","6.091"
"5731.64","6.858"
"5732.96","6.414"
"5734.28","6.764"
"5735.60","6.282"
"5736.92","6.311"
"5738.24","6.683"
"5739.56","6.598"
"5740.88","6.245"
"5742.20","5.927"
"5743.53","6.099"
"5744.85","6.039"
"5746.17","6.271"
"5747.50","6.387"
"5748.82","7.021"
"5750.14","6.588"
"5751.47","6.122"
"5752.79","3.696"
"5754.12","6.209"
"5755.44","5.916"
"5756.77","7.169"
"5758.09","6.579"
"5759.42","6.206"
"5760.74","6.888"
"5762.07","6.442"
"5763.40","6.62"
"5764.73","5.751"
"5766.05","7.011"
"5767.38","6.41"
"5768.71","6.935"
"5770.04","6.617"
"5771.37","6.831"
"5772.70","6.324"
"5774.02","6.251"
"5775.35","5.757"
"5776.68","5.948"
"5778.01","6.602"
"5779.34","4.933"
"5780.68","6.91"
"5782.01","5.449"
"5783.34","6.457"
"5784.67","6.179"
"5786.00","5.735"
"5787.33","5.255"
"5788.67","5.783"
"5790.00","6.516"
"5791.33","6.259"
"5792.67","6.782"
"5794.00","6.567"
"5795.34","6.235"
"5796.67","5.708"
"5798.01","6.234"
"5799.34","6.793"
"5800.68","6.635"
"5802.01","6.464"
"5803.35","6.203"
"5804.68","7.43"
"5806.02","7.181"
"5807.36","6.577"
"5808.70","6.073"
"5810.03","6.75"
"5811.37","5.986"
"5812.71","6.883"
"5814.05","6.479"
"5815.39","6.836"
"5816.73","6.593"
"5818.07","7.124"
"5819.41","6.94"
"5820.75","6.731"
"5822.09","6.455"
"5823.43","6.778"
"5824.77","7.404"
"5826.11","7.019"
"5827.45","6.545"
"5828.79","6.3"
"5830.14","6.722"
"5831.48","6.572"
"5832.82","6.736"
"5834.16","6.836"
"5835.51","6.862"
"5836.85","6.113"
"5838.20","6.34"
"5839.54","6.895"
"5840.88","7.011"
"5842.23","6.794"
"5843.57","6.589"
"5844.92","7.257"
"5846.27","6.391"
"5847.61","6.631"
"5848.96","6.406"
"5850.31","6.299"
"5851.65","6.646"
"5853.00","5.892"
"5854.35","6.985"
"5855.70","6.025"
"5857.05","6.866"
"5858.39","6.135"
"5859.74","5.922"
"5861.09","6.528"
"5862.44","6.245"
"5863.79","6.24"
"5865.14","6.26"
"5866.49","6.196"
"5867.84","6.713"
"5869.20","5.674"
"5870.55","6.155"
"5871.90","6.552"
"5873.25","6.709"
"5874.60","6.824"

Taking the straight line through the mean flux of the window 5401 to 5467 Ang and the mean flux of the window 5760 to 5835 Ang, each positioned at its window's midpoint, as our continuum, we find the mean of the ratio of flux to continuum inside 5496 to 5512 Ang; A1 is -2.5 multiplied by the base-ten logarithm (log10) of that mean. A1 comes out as 0.033 mag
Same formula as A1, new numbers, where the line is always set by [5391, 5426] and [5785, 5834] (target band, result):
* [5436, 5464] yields -0.044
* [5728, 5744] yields -0.010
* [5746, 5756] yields 0.072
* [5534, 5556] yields -0.033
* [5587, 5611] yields 0.025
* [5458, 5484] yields -0.033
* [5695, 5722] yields 0.016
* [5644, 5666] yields 0.018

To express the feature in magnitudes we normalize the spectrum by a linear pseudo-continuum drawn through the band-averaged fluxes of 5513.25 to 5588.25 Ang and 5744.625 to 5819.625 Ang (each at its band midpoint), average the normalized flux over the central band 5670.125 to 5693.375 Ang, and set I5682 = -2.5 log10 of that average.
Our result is -0.04 mag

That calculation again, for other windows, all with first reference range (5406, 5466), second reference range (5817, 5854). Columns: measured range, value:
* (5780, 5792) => 0.093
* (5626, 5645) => -0.023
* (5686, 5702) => 0.015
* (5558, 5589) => 0.035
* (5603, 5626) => 0.018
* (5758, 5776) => 0.017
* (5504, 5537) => 0.025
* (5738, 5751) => 0.028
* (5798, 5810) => -0.004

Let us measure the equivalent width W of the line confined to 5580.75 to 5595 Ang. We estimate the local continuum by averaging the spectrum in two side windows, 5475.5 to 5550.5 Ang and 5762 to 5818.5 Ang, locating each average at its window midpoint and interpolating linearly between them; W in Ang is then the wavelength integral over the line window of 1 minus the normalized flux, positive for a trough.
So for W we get 0.9 Ang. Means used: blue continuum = 6.14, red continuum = 6.38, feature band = 5.8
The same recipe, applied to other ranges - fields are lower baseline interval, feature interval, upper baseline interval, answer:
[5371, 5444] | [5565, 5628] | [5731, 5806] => 1.2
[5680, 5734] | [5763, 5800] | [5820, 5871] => 1.4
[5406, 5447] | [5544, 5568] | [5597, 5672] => 0.2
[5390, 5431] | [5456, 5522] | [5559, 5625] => -1.3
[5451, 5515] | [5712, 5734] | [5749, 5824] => -1.4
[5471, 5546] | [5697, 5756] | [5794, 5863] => 0.8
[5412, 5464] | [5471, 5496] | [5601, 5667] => -0.3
